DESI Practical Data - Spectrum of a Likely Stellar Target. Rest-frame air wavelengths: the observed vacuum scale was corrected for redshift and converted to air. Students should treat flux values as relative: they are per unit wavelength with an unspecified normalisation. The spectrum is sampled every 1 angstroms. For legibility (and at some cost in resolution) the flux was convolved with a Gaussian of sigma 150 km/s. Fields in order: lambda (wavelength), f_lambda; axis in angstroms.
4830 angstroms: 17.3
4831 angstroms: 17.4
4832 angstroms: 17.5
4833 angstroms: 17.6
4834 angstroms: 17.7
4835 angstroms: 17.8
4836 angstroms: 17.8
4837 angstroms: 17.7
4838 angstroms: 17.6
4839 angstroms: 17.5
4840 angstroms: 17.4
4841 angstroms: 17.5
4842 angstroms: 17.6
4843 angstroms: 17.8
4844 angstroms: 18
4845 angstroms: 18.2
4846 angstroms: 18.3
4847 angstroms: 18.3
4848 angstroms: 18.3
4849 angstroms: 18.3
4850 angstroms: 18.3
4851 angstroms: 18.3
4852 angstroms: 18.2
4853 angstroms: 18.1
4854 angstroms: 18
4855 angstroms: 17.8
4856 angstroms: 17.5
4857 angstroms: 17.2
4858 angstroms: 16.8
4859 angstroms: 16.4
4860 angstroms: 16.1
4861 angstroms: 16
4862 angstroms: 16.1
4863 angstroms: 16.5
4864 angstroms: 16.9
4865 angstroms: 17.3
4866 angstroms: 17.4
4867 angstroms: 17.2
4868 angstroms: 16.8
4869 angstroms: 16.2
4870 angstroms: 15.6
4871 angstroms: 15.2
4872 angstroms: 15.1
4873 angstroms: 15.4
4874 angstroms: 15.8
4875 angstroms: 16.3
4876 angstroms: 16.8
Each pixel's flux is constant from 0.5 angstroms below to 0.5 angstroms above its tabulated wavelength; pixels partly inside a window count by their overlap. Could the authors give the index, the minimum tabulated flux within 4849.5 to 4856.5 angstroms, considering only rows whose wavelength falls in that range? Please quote 17.5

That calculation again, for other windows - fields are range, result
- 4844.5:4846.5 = 18.2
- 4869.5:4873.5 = 15.1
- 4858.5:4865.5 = 16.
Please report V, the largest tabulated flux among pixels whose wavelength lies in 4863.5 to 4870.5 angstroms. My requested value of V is 17.4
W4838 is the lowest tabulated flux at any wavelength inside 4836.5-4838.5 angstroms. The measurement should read 17.6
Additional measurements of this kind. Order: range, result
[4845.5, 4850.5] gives 18.3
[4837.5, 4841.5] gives 17.4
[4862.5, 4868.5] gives 16.5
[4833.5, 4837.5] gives 17.7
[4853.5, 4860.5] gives 16.1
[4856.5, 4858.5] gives 16.8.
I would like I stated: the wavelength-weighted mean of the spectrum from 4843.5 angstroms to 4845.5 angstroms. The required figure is 18.1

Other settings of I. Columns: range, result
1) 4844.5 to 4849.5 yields 18.3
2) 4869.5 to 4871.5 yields 15.4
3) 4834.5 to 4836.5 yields 17.8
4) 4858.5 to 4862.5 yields 16.1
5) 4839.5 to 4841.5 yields 17.4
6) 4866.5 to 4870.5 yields 16.4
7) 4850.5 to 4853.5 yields 18.2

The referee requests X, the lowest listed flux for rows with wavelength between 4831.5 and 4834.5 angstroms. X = 17.5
